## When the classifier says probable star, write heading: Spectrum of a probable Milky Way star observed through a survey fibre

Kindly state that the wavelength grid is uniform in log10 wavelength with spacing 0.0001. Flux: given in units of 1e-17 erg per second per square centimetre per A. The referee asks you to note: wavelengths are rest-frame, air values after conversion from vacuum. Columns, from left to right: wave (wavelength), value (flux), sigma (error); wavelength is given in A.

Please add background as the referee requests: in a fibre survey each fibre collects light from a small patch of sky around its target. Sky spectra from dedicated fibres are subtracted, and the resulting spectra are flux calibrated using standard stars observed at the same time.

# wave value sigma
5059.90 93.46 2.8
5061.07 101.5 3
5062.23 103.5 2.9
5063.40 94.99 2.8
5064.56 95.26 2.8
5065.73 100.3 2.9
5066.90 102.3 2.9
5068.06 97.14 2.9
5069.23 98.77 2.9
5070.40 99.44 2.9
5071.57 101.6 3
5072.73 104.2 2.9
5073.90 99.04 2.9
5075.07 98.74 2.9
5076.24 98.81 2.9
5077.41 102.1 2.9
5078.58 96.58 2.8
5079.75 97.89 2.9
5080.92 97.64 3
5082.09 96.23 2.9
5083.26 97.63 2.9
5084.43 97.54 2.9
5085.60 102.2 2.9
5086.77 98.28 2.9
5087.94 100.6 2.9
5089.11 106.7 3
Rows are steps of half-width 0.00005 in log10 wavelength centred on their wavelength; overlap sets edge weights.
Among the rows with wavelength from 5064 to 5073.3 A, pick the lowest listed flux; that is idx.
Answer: 95.26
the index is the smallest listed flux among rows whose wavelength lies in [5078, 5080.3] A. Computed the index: 96.58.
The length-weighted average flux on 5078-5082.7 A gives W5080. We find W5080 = 97.1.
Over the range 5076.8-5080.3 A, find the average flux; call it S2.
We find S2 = 98.8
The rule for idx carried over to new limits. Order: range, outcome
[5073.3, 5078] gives 98.74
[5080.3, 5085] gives 96.23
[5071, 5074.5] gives 99.04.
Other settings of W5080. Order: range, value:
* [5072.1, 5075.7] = 101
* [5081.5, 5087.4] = 98.5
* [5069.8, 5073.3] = 102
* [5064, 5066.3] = 97.6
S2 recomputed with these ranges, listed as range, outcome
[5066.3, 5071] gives 99.3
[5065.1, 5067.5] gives 101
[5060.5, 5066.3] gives 99.2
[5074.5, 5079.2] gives 99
